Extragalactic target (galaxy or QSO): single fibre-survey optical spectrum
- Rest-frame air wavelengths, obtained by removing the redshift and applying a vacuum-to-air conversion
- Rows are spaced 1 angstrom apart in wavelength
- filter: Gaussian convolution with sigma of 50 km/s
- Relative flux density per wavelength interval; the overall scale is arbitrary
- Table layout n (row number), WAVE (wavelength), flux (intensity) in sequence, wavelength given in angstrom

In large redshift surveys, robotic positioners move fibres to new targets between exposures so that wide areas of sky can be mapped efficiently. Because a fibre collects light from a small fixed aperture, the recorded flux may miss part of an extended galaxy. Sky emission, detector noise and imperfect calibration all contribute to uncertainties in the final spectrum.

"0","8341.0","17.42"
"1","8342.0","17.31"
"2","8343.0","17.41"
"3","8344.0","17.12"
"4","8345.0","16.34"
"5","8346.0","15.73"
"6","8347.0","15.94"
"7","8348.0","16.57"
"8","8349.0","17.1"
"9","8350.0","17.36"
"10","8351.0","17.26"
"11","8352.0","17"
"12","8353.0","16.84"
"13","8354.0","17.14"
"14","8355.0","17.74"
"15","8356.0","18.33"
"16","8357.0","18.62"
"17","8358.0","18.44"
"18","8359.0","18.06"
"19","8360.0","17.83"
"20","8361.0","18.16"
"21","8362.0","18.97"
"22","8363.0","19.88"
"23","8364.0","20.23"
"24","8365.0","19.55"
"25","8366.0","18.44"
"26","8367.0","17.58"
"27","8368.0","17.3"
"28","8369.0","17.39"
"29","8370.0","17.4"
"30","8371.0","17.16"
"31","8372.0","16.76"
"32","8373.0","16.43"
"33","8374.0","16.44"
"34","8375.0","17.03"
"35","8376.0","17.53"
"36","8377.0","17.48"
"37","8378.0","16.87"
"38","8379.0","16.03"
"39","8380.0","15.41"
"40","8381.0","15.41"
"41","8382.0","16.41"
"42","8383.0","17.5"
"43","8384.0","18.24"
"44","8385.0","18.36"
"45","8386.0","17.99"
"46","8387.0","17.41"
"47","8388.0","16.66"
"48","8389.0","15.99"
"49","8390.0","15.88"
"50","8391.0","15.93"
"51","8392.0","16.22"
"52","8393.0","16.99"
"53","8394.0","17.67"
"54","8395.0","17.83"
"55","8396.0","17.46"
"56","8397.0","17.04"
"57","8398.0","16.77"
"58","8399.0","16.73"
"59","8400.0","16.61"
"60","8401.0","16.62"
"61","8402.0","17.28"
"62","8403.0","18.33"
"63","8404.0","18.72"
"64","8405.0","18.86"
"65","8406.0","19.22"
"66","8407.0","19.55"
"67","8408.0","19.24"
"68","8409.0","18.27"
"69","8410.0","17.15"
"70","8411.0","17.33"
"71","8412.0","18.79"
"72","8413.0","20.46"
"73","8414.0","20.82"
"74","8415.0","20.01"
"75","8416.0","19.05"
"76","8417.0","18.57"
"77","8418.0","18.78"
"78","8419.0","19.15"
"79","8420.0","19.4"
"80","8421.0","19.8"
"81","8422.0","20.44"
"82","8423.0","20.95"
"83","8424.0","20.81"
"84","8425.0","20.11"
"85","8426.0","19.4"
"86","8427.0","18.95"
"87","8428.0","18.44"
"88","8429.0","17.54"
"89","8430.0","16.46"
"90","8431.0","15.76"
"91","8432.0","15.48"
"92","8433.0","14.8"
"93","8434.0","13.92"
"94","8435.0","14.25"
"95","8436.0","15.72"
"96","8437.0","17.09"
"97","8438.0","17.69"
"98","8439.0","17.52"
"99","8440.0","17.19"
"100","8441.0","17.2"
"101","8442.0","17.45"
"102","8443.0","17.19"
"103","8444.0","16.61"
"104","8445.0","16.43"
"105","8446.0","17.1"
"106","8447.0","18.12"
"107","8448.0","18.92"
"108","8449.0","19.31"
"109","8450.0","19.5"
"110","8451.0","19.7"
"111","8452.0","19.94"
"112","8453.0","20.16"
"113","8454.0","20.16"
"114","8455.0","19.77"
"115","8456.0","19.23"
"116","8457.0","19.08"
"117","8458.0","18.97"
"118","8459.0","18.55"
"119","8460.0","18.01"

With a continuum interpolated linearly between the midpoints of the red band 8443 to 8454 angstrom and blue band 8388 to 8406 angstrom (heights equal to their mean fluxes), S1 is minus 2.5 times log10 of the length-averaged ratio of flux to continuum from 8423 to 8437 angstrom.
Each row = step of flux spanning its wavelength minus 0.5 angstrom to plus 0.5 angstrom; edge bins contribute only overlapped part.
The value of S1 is 0.05 mag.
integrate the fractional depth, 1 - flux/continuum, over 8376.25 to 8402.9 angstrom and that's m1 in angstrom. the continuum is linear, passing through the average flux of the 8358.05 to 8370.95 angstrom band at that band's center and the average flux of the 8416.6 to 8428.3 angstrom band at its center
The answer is 2.80 angstrom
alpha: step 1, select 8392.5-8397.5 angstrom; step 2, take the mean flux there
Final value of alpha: 17.4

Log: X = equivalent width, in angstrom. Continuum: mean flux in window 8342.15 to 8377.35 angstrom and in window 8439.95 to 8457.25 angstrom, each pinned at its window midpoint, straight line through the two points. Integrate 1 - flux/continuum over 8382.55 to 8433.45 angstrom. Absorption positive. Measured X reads 0.0 angstrom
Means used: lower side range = 17.6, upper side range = 18.5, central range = 18.1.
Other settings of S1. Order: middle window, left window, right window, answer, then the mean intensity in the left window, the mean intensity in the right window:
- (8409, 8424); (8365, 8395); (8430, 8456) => -0.12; 17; 17.5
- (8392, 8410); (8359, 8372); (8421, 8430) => 0.07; 18.3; 19.4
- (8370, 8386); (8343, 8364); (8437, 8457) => 0.05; 17.6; 18.4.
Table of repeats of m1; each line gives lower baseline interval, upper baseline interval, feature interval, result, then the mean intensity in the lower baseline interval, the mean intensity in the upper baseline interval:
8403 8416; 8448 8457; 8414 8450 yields 2.6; 19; 19.6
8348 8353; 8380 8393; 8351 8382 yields -1.1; 17.1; 16.8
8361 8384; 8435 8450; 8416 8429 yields -1.6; 17.5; 17.4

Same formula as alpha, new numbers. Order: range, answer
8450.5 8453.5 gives 19.9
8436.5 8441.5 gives 17.3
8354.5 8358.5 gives 18.3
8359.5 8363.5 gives 18.7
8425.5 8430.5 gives 18.2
